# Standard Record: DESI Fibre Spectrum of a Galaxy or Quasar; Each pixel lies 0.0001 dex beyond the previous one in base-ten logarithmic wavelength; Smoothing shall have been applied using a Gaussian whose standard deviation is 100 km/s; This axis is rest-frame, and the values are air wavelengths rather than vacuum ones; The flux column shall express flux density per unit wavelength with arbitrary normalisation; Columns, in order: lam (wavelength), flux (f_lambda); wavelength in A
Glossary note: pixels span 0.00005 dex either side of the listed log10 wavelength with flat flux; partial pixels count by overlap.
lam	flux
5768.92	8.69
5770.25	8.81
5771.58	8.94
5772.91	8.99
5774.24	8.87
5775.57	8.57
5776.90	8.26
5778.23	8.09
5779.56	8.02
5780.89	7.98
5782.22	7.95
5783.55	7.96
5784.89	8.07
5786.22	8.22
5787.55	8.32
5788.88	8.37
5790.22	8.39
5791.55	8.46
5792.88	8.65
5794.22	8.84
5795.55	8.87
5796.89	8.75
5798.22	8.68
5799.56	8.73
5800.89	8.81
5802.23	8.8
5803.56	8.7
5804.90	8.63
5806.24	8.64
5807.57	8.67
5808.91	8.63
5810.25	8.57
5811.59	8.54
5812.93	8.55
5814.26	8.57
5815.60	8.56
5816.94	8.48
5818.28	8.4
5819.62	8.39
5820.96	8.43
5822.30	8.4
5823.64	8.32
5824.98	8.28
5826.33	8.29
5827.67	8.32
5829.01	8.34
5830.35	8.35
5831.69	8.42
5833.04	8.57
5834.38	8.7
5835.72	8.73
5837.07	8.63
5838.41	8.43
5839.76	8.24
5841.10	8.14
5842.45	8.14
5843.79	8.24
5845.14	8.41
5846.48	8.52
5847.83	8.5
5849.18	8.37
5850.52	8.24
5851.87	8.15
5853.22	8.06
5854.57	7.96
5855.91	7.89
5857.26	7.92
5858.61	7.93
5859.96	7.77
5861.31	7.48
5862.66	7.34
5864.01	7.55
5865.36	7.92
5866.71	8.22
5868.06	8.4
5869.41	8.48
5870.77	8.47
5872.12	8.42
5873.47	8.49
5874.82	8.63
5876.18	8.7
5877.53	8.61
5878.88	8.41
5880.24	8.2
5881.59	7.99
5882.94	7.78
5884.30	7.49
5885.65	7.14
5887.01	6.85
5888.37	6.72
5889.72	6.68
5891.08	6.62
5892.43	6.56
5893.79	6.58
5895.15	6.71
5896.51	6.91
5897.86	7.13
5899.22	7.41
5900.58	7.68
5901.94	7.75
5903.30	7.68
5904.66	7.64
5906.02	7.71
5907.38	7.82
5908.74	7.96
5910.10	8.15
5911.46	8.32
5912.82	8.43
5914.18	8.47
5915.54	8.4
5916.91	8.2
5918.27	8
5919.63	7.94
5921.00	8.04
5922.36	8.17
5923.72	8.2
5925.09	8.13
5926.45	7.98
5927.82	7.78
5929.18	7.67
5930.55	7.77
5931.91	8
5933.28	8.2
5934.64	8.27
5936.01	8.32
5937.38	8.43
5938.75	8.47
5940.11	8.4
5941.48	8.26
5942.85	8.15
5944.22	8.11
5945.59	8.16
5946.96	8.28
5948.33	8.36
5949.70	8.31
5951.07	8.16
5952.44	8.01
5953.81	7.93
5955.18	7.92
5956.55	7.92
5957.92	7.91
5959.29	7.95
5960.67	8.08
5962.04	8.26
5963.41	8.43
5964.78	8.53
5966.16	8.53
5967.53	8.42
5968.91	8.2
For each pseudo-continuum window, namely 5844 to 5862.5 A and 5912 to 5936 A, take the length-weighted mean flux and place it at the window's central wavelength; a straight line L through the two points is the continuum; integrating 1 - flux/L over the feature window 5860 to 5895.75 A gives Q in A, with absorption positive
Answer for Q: 1.6 A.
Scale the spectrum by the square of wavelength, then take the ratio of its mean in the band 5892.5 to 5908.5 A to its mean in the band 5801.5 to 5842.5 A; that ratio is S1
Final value 0.89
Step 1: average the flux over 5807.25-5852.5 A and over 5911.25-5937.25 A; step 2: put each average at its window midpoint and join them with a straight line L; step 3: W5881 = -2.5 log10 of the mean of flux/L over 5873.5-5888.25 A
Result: 0.04 mag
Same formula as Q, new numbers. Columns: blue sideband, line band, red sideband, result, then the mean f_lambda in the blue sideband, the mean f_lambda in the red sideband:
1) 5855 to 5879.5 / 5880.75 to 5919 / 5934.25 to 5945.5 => 3.2 A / 8.15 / 8.29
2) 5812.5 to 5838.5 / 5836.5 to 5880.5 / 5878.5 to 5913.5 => -1.2 A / 8.46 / 7.47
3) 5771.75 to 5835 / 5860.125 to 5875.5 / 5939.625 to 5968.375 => 0.4 A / 8.48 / 8.19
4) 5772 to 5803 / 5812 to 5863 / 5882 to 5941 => -0.7 A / 8.47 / 7.74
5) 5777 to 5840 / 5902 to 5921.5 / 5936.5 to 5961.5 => 0.5 A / 8.46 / 8.16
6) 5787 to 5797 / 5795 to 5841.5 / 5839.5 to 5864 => -1.0 A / 8.57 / 8.06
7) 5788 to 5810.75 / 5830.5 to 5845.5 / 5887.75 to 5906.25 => -0.7 A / 8.66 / 7.12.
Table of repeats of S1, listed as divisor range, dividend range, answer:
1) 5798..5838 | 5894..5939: 0.96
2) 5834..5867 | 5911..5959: 1.03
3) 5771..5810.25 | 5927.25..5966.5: 1.01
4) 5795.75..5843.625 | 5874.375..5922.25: 0.93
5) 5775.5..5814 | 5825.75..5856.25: 1.00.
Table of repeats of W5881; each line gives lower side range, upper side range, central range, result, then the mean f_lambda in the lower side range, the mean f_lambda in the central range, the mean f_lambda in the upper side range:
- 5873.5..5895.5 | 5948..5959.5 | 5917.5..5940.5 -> -0.033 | 7.52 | 8.1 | 8.05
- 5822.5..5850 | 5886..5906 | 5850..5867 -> 0.006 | 8.4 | 7.87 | 7.09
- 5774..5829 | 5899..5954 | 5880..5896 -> 0.160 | 8.46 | 7.08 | 8.08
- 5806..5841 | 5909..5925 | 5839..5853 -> 0.016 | 8.47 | 8.29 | 8.2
